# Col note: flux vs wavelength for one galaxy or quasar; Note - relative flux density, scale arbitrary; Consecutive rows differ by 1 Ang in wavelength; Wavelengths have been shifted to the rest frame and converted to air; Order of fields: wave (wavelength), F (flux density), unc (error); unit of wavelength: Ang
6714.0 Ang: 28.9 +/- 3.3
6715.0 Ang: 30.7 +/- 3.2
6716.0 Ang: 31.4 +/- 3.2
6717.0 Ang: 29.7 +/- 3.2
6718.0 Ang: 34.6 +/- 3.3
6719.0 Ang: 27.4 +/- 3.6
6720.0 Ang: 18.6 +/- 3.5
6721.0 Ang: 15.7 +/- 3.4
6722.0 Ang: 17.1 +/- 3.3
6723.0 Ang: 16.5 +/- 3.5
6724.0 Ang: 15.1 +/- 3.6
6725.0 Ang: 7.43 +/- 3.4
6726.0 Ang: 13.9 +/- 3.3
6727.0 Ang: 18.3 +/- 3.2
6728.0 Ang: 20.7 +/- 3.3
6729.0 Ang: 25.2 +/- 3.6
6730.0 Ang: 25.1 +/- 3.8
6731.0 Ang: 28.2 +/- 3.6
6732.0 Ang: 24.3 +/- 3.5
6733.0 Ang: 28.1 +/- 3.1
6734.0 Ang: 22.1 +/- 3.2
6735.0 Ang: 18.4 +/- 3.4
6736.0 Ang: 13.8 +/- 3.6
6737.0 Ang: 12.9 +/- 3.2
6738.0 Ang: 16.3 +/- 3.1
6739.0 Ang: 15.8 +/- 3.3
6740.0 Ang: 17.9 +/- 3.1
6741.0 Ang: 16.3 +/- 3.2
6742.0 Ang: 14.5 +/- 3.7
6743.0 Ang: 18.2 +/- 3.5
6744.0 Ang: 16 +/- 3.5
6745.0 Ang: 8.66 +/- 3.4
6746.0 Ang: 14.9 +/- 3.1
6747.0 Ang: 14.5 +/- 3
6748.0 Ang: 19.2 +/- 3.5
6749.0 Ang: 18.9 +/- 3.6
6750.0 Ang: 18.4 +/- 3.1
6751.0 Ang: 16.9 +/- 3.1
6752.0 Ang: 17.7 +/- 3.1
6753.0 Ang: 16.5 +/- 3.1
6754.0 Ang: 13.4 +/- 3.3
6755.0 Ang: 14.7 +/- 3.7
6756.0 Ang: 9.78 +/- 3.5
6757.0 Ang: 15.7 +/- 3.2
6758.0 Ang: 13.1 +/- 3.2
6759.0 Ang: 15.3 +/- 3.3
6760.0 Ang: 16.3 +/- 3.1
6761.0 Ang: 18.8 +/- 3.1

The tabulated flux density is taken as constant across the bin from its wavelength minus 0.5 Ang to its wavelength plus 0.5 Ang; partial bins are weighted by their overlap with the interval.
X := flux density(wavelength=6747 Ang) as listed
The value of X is 14.5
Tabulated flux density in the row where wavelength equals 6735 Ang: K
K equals 18.4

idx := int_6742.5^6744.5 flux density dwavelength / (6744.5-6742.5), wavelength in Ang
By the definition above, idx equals 17.1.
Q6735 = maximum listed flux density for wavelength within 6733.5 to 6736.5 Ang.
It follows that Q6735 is 22.1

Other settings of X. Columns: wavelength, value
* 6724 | 15.1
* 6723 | 16.5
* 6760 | 16.3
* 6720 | 18.6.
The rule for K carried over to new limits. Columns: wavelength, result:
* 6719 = 27.4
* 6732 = 24.3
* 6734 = 22.1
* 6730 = 25.1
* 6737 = 12.9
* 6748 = 19.2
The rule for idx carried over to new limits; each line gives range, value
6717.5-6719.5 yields 31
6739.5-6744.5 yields 16.6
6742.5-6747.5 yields 14.5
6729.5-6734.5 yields 25.6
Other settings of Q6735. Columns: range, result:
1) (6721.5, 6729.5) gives 25.2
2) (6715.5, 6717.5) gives 31.4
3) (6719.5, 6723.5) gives 18.6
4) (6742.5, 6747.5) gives 18.2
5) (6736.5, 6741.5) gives 17.9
